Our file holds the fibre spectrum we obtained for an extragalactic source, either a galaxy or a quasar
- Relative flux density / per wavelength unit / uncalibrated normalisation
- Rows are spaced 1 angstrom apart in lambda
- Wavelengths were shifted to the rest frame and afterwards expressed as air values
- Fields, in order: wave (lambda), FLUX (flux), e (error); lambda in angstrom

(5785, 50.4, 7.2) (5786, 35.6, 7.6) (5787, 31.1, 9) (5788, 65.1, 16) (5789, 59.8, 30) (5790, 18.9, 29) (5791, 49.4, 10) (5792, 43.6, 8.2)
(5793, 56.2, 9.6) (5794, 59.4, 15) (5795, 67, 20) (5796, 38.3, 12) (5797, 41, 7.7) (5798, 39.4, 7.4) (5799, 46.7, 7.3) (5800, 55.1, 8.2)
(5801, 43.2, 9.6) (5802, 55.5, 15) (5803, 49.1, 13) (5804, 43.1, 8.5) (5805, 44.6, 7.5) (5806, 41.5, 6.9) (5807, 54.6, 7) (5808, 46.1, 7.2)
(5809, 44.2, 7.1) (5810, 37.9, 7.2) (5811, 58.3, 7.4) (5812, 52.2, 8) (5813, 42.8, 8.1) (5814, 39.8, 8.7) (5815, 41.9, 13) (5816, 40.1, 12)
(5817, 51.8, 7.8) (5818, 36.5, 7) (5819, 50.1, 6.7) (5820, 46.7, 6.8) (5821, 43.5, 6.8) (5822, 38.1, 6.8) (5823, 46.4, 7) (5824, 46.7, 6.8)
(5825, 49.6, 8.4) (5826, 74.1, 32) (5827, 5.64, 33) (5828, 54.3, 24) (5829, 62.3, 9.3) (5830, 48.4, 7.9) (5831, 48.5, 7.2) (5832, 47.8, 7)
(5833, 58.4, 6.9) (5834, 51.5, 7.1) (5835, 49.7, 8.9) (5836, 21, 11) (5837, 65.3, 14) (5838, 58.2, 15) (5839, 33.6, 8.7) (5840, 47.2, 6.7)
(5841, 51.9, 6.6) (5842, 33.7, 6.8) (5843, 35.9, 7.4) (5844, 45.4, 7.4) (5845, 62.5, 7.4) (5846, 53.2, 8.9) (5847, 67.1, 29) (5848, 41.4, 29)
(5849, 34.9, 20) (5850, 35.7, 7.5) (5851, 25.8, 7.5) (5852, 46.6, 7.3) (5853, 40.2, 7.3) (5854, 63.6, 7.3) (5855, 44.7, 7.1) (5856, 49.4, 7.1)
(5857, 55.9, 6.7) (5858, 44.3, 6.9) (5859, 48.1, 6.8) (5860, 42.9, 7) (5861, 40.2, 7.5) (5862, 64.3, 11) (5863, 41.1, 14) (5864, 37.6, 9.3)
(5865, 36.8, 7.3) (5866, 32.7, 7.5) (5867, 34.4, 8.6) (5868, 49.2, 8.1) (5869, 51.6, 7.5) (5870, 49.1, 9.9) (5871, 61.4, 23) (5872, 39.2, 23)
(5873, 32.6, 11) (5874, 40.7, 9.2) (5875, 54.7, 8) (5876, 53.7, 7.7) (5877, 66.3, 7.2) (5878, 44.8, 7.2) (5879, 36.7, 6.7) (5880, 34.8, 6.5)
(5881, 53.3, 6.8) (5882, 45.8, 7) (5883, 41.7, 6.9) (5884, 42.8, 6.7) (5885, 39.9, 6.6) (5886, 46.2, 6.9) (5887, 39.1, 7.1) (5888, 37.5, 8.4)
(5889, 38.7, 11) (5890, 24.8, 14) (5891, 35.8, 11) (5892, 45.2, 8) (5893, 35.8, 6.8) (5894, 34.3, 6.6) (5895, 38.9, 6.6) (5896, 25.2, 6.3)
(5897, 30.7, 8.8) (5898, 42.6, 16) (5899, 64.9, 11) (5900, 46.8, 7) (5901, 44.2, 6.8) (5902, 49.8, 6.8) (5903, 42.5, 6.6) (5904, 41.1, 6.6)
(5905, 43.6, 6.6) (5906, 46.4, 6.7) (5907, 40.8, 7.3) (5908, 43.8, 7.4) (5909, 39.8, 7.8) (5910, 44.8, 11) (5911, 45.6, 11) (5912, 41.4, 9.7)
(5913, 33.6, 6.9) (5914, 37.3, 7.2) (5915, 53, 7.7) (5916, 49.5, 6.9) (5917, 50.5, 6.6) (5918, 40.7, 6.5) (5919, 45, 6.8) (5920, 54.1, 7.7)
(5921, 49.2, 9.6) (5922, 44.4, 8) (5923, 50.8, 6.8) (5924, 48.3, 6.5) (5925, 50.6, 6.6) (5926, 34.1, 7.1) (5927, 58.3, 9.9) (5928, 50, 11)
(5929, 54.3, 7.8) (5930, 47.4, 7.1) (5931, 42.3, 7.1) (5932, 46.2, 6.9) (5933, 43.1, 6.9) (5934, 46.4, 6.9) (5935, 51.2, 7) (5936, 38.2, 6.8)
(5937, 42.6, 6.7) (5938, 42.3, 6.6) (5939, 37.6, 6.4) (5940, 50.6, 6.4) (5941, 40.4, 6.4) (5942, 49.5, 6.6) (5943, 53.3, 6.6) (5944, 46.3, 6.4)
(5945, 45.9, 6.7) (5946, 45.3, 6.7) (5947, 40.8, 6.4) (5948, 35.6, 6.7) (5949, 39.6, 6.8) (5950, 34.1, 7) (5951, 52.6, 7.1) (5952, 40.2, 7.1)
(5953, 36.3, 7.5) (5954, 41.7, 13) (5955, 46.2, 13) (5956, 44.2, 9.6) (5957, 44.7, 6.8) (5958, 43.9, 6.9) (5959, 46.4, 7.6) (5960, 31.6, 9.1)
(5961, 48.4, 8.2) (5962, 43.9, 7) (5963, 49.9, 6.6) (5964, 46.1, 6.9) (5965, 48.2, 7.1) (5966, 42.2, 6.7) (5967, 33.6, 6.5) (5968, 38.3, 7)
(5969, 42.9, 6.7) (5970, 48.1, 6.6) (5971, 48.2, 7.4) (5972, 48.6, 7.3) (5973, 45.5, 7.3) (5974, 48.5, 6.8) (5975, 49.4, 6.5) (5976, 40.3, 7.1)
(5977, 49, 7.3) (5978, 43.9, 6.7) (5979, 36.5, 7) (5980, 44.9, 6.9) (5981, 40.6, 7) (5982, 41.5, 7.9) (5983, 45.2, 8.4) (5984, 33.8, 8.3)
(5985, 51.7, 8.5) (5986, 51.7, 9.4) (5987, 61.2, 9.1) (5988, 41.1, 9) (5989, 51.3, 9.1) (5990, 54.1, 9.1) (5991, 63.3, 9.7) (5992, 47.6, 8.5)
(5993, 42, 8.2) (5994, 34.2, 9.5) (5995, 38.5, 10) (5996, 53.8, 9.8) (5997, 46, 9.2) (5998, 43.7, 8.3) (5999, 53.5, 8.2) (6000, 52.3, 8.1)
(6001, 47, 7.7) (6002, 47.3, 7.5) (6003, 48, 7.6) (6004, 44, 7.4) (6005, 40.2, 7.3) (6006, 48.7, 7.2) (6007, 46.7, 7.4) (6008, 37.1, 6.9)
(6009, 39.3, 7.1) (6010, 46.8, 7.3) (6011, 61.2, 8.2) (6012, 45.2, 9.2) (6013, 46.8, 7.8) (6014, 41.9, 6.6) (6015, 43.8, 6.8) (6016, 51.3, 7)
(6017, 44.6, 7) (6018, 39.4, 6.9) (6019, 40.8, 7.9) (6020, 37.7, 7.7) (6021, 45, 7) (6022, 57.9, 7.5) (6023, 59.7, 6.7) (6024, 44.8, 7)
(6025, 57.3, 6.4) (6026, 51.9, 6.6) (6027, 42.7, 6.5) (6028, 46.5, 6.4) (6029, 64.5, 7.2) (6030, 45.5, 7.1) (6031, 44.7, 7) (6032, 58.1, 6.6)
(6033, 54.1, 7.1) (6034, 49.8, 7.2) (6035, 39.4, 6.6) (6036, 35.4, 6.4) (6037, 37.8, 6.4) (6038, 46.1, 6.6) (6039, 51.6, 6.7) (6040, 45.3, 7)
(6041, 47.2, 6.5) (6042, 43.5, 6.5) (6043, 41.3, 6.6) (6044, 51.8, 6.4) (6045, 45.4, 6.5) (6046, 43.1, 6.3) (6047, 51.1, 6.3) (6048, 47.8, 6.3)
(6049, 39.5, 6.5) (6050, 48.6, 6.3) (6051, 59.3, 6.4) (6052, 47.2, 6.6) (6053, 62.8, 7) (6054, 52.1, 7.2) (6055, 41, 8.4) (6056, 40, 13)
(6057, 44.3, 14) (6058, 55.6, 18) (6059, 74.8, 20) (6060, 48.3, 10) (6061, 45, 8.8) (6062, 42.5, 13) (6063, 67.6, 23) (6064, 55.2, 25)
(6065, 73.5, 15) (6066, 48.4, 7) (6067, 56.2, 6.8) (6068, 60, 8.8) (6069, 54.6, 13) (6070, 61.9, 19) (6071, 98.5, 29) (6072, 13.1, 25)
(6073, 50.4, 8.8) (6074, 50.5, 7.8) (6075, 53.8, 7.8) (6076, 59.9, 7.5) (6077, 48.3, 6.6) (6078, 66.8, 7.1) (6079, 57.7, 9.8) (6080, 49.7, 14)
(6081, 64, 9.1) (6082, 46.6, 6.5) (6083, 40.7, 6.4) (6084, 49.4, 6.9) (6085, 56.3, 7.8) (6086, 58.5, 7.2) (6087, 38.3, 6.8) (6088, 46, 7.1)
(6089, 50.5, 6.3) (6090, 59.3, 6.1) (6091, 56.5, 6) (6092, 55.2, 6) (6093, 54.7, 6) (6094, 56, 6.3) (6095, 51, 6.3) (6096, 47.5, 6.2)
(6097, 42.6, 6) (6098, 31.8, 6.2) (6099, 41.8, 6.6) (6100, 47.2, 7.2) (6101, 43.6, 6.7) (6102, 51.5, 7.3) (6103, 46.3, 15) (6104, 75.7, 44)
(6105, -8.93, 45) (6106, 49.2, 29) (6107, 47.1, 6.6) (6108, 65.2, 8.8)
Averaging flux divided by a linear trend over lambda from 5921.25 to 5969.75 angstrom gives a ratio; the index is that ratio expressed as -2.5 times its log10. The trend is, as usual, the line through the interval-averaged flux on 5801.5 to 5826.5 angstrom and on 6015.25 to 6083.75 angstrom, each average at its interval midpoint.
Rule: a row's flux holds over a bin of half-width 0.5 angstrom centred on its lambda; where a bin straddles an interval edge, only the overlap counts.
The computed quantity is 0.11 mag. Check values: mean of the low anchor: 47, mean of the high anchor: 50.6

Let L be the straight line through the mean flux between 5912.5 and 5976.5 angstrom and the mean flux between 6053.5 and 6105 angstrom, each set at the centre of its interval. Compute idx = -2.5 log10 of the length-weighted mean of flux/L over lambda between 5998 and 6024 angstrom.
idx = 0.04 mag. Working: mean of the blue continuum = 44.9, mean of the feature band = 46.6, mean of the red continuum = 52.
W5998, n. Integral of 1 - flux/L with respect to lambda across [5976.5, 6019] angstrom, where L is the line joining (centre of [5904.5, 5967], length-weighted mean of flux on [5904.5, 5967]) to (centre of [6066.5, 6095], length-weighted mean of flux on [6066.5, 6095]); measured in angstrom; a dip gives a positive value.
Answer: 2.18 angstrom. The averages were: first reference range 44.7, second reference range 54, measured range 46.1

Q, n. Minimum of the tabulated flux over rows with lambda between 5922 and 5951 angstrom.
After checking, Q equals 34.1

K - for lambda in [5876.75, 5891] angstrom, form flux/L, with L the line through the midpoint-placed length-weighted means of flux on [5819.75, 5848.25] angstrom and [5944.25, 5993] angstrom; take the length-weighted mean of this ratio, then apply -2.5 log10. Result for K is 0.13 mag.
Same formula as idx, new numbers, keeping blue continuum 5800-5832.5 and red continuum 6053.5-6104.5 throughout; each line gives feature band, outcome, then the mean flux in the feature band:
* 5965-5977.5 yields 0.124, 44.7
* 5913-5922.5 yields 0.057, 46.4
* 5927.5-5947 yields 0.080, 45.8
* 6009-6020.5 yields 0.134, 45.1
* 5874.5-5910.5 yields 0.133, 42.7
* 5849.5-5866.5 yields 0.080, 44.1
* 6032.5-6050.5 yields 0.139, 45.5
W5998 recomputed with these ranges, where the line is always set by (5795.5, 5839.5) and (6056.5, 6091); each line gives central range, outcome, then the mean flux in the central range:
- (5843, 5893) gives 3.5 angstrom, 44.6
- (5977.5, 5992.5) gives 1.3 angstrom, 47.2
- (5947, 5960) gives 2.3 angstrom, 41.7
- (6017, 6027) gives 0.9 angstrom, 47.8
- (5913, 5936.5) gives 1.4 angstrom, 46.9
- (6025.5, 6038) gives 1.3 angstrom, 47.5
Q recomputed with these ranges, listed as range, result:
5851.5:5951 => 24.8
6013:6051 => 35.4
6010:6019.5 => 39.4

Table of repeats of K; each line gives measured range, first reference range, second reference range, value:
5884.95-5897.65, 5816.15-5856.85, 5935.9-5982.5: 0.24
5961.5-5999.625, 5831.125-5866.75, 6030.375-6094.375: 0.08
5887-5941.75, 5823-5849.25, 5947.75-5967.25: 0.02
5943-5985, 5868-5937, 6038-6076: 0.09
